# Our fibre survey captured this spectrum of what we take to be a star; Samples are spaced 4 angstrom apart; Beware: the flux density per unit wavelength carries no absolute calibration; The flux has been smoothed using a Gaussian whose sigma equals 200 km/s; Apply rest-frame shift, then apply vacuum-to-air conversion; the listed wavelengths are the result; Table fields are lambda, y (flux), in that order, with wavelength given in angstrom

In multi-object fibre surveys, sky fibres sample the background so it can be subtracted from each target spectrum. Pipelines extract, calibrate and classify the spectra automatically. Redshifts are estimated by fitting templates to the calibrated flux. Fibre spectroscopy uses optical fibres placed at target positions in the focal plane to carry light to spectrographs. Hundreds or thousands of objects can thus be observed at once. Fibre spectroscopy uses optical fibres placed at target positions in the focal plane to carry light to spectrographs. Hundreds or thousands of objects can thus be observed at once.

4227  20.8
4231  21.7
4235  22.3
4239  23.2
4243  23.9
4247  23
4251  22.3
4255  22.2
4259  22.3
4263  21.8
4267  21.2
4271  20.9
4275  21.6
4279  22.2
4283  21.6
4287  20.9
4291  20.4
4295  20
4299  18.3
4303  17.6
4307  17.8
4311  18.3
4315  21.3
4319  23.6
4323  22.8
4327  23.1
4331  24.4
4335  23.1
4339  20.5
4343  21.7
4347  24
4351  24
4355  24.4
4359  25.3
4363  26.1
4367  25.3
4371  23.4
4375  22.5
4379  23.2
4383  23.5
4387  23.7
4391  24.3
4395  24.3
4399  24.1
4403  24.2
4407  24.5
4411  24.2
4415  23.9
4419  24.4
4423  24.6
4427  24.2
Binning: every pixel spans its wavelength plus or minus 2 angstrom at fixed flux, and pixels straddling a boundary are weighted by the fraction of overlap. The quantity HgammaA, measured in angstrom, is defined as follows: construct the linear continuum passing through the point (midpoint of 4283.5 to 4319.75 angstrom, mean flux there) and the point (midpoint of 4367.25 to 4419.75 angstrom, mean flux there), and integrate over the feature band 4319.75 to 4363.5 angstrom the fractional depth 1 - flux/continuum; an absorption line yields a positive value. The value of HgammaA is -3.9 angstrom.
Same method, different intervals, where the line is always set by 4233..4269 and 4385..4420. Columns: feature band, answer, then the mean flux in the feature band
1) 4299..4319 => 3.40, 19.2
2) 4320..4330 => 0.06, 23.2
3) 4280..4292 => 0.91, 21.1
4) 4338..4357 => 0.41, 23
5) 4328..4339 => 0.14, 23.1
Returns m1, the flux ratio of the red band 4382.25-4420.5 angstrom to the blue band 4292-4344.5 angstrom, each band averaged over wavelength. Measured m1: 1.15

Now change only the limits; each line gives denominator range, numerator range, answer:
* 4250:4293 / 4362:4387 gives 1.11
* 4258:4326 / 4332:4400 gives 1.14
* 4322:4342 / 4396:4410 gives 1.07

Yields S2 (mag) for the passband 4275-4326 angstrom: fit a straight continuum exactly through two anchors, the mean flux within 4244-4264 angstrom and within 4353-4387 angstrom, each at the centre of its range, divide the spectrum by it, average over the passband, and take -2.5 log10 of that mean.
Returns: 0.13 mag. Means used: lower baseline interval 22.4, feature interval 20.5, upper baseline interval 24.2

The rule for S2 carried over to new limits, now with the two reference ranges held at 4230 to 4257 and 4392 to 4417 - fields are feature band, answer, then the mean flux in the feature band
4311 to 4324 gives 0.072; 21.9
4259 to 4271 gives 0.067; 21.5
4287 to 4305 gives 0.200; 19.3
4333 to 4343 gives 0.086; 21.8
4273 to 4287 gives 0.066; 21.7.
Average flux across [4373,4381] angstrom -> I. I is 22.9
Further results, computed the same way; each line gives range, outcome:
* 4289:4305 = 19.1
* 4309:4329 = 21.8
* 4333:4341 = 21.8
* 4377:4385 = 23.4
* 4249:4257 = 22.2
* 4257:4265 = 22.1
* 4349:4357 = 24.2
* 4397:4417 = 24.2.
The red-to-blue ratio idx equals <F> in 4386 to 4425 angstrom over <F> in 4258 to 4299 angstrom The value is 1.15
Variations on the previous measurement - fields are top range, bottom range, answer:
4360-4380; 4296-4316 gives 1.30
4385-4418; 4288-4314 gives 1.28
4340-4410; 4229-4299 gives 1.10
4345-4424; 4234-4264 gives 1.07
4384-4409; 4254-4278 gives 1.11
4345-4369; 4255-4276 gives 1.15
